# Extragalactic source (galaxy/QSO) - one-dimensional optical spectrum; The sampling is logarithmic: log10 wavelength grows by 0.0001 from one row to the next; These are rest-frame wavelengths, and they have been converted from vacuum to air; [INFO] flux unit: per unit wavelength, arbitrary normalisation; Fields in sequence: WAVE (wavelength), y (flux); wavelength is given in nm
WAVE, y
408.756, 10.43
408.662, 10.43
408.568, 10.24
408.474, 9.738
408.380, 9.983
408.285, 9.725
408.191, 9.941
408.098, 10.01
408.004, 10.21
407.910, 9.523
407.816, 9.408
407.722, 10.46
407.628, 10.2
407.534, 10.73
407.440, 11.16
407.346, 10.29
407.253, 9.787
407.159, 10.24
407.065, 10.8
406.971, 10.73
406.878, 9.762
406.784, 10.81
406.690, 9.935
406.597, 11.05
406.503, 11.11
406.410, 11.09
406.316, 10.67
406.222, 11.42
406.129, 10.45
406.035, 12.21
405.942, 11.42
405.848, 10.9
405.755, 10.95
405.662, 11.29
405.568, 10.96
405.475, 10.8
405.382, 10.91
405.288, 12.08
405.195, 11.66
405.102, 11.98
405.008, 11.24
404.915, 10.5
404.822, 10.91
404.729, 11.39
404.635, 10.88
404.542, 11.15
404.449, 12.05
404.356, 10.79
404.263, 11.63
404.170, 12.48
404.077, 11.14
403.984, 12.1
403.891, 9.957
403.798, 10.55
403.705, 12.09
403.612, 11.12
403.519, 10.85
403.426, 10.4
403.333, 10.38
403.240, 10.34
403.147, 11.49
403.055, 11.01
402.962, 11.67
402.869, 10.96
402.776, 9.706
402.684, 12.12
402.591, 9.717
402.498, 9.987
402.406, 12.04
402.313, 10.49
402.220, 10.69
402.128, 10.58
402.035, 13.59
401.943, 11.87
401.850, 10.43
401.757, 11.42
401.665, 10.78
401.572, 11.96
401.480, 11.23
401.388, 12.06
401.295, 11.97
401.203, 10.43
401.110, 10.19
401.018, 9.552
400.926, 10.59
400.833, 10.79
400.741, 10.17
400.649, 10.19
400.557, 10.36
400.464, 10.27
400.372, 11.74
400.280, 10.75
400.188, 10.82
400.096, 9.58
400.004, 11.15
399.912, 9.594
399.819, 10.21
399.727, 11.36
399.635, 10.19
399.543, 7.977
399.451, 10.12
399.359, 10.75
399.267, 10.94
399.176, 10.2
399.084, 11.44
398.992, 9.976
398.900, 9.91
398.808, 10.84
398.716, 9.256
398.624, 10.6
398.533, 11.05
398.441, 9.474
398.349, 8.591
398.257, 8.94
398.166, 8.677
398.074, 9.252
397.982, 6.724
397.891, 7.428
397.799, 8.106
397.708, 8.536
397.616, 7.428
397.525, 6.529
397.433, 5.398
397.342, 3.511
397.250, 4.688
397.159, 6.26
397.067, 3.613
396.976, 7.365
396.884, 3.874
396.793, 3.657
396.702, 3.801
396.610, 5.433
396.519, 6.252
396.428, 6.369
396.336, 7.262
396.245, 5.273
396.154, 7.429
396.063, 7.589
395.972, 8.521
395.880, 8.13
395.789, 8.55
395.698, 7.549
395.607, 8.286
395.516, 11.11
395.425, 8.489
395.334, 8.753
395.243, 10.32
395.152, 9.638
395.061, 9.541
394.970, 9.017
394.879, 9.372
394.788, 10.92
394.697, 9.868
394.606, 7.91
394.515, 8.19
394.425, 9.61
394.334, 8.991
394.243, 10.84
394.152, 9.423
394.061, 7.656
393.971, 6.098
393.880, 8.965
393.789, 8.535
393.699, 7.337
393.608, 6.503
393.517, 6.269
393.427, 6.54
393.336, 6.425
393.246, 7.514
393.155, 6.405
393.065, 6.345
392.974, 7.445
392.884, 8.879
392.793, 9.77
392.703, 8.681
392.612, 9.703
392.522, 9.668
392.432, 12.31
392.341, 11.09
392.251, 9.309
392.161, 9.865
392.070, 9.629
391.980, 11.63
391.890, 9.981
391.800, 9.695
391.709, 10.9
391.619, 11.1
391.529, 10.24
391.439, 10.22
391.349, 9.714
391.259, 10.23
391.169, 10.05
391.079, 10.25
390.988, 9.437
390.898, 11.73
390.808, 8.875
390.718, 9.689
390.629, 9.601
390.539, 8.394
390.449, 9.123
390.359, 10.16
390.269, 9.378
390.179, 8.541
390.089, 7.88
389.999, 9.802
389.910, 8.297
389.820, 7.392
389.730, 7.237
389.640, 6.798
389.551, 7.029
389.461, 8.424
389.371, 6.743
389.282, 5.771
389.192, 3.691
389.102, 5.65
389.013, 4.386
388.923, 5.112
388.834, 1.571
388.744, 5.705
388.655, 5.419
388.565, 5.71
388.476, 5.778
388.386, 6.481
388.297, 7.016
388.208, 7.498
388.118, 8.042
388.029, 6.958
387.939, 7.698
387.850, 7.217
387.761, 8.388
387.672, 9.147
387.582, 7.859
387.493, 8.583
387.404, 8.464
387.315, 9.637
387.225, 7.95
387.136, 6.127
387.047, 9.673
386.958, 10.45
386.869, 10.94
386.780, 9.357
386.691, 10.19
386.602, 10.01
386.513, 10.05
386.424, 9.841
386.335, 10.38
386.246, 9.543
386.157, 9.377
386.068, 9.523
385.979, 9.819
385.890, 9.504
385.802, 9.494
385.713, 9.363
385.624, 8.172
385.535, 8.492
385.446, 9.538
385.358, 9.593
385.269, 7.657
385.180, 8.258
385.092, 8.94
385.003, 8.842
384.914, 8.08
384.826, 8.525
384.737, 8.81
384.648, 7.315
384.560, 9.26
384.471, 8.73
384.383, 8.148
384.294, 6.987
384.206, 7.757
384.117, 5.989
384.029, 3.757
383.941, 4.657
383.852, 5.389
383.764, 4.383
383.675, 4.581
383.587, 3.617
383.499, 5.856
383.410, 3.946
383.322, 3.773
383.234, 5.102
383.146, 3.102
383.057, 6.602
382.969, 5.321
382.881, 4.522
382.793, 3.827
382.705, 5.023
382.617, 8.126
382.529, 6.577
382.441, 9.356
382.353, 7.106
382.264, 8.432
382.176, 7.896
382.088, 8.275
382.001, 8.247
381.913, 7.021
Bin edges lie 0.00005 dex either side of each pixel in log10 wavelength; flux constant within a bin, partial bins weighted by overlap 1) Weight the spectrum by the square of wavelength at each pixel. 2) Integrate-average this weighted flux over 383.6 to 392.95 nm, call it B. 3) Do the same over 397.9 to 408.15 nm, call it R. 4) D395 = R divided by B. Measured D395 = 1.37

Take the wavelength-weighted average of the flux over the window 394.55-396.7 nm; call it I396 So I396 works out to 8.23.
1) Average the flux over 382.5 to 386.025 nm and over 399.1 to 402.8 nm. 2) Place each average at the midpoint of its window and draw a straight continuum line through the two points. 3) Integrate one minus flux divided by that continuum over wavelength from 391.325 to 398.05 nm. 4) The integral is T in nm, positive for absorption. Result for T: 0.80 nm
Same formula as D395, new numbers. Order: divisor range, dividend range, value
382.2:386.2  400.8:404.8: 1.71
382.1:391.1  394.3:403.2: 1.30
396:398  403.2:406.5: 1.92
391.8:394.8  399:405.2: 1.31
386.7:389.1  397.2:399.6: 1.25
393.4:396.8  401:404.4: 1.43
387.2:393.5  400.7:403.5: 1.41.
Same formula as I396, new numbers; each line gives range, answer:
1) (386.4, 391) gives 7.88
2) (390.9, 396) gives 9.08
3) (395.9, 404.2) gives 9.49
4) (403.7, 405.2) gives 11.3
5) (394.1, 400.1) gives 8.41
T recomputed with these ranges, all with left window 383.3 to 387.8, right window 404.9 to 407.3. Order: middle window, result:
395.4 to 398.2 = 0.83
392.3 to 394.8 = 0.21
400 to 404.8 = -0.25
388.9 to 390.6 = 0.25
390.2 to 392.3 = -0.25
